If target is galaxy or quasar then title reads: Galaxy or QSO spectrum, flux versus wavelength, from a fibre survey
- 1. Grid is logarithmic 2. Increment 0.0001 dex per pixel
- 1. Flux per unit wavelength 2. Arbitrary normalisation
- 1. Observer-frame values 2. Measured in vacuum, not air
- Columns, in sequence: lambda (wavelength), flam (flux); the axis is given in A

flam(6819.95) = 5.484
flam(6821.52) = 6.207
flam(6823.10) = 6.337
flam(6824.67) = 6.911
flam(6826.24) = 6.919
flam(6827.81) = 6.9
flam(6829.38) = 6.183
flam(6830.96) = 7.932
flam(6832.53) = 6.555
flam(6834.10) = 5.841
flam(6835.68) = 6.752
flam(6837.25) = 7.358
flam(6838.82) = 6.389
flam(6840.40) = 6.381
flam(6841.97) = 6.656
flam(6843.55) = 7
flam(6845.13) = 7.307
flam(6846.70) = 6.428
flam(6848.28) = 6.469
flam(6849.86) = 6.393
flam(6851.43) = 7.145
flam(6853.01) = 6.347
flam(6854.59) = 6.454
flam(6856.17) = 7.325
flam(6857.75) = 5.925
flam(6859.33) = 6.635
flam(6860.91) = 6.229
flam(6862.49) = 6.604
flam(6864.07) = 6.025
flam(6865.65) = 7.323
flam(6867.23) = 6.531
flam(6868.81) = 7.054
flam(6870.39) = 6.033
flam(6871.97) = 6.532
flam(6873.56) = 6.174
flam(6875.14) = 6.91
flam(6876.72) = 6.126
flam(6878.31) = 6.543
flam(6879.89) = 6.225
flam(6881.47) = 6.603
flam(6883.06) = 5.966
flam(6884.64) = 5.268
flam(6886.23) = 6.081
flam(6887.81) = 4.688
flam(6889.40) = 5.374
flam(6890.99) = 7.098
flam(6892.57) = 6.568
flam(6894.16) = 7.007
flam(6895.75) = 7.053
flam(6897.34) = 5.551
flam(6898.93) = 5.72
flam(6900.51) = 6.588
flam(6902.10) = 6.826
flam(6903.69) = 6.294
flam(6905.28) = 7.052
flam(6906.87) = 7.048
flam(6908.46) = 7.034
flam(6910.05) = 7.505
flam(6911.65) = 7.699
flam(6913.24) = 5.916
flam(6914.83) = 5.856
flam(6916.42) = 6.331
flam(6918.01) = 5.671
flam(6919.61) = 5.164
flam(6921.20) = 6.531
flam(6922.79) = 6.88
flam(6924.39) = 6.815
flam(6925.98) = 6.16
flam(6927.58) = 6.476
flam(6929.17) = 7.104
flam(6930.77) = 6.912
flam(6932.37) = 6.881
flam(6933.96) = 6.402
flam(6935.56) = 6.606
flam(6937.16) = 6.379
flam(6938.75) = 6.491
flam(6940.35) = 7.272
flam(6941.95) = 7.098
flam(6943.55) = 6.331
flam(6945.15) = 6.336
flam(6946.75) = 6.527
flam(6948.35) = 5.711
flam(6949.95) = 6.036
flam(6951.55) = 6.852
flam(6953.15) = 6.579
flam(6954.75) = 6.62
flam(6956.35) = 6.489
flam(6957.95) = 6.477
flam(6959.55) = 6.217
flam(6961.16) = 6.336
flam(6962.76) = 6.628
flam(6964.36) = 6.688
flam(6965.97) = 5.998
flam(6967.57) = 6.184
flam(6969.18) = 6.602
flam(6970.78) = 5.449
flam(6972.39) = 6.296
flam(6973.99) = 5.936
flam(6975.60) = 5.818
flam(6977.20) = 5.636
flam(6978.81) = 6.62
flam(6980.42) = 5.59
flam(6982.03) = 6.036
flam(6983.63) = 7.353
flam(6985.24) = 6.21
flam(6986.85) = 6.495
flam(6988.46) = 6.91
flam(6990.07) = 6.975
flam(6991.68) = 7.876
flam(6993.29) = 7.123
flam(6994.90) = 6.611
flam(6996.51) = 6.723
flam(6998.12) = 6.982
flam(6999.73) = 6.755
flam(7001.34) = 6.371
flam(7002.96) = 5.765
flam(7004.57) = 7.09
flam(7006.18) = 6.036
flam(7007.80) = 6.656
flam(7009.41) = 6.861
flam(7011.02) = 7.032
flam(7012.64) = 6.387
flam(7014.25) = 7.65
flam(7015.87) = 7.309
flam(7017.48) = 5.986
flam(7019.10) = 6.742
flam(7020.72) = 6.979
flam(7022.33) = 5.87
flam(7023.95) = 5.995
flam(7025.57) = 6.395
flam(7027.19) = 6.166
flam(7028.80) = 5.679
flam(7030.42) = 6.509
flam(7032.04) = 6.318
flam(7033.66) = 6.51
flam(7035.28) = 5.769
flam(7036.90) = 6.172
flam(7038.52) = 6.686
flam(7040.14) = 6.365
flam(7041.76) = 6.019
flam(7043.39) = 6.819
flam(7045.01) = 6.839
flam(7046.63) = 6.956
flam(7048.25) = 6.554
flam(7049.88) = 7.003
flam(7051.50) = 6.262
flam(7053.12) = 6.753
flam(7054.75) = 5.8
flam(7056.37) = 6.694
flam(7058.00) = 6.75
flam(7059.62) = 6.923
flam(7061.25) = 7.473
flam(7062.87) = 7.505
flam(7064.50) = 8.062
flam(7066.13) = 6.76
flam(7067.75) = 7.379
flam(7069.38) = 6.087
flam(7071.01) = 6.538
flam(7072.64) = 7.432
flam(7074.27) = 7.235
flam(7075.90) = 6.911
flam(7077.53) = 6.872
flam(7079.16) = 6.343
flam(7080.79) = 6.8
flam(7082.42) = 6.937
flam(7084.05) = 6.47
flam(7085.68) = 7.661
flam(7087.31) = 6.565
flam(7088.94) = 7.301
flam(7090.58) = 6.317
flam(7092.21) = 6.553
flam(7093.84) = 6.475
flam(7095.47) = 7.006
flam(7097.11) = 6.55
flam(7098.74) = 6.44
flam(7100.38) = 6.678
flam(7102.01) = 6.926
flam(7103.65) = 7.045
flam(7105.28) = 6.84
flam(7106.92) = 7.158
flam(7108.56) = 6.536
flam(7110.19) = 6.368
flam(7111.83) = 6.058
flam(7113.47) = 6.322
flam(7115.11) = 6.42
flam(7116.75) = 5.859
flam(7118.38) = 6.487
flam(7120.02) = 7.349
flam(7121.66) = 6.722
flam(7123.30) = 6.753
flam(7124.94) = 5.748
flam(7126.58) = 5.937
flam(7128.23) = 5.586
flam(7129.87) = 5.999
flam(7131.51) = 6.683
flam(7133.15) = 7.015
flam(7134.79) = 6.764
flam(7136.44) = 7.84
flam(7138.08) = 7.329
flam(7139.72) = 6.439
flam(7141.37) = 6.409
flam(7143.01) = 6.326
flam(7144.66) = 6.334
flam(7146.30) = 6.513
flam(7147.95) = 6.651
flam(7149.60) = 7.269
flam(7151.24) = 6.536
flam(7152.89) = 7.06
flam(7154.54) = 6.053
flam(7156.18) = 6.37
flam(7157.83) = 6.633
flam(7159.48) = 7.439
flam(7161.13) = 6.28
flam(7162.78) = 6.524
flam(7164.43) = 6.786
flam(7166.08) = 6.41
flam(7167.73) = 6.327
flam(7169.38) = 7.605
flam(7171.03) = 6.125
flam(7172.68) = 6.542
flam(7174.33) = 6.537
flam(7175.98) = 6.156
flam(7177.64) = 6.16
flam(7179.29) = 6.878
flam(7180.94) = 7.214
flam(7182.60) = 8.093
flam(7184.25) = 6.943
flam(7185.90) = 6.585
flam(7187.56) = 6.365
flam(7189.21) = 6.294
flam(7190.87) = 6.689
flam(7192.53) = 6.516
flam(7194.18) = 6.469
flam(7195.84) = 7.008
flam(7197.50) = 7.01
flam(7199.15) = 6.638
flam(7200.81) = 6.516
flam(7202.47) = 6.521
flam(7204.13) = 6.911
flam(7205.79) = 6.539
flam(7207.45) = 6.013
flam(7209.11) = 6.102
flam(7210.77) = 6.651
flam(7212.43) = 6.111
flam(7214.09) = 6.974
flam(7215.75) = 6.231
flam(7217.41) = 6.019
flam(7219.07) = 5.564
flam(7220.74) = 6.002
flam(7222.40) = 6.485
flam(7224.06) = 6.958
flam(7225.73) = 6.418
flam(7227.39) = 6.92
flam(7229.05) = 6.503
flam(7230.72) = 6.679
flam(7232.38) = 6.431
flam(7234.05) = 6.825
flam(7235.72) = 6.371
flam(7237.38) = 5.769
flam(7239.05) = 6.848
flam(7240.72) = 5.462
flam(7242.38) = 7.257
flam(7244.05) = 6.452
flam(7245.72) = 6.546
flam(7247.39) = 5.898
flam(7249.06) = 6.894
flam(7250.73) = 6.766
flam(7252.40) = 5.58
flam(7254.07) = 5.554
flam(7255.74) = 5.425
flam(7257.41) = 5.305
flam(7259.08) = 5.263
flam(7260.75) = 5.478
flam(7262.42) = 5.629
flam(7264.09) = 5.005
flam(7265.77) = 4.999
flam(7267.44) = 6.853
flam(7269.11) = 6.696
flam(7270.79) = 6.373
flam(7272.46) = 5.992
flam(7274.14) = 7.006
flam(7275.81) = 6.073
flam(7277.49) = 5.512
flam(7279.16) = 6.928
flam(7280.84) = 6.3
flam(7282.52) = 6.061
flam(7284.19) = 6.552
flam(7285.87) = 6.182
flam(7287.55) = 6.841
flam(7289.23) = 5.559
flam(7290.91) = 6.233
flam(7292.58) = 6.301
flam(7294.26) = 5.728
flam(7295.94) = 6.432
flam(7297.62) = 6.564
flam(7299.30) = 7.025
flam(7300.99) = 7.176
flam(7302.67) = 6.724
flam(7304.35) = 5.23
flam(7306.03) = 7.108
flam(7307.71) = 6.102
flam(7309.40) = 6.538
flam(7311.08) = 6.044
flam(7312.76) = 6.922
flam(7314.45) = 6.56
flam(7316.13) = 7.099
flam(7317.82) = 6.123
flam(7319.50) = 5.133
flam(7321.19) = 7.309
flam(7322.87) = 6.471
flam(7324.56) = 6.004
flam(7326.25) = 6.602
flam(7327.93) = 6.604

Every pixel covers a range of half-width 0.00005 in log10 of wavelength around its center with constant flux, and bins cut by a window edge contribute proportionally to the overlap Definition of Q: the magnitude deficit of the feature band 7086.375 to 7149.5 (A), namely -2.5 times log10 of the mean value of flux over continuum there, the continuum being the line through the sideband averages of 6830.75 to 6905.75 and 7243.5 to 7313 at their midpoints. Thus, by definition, -0.051 mag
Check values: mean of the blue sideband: 6.47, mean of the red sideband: 6.18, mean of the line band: 6.6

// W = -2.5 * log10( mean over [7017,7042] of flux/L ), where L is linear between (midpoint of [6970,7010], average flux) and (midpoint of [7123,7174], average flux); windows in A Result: 0.04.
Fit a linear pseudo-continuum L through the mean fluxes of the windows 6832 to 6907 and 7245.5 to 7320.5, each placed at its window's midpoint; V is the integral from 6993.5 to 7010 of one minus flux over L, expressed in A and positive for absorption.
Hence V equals -0.6 A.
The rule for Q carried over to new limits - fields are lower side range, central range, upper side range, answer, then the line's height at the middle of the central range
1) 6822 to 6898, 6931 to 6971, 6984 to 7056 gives 0.012 mag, 6.54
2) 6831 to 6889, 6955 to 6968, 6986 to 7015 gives 0.051 mag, 6.7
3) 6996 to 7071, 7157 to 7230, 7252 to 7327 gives -0.038 mag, 6.35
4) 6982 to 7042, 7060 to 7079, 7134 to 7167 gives -0.072 mag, 6.62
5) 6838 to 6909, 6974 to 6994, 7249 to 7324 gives -0.022 mag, 6.4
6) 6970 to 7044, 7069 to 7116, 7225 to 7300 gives -0.057 mag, 6.38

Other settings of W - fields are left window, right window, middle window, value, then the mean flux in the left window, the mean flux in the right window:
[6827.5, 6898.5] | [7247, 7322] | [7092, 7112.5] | -0.06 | 6.48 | 6.2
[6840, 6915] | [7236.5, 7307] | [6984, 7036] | -0.03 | 6.5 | 6.18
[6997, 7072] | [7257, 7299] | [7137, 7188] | -0.06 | 6.62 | 6.1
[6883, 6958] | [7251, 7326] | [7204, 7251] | -0.03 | 6.45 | 6.19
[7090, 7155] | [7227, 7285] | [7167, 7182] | -0.04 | 6.59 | 6.17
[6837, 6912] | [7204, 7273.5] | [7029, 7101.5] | -0.06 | 6.52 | 6.2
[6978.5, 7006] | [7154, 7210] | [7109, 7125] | 0.03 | 6.66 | 6.63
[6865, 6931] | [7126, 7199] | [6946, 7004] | 0.01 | 6.43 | 6.65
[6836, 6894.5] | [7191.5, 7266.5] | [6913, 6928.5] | 0.04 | 6.46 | 6.26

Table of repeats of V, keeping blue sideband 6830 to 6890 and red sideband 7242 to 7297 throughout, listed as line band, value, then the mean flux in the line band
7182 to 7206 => -2.2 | 6.73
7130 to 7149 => -1.6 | 6.73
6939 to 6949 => -0.3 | 6.55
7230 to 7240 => -0.6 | 6.47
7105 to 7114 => -0.4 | 6.53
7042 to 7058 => -0.8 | 6.61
